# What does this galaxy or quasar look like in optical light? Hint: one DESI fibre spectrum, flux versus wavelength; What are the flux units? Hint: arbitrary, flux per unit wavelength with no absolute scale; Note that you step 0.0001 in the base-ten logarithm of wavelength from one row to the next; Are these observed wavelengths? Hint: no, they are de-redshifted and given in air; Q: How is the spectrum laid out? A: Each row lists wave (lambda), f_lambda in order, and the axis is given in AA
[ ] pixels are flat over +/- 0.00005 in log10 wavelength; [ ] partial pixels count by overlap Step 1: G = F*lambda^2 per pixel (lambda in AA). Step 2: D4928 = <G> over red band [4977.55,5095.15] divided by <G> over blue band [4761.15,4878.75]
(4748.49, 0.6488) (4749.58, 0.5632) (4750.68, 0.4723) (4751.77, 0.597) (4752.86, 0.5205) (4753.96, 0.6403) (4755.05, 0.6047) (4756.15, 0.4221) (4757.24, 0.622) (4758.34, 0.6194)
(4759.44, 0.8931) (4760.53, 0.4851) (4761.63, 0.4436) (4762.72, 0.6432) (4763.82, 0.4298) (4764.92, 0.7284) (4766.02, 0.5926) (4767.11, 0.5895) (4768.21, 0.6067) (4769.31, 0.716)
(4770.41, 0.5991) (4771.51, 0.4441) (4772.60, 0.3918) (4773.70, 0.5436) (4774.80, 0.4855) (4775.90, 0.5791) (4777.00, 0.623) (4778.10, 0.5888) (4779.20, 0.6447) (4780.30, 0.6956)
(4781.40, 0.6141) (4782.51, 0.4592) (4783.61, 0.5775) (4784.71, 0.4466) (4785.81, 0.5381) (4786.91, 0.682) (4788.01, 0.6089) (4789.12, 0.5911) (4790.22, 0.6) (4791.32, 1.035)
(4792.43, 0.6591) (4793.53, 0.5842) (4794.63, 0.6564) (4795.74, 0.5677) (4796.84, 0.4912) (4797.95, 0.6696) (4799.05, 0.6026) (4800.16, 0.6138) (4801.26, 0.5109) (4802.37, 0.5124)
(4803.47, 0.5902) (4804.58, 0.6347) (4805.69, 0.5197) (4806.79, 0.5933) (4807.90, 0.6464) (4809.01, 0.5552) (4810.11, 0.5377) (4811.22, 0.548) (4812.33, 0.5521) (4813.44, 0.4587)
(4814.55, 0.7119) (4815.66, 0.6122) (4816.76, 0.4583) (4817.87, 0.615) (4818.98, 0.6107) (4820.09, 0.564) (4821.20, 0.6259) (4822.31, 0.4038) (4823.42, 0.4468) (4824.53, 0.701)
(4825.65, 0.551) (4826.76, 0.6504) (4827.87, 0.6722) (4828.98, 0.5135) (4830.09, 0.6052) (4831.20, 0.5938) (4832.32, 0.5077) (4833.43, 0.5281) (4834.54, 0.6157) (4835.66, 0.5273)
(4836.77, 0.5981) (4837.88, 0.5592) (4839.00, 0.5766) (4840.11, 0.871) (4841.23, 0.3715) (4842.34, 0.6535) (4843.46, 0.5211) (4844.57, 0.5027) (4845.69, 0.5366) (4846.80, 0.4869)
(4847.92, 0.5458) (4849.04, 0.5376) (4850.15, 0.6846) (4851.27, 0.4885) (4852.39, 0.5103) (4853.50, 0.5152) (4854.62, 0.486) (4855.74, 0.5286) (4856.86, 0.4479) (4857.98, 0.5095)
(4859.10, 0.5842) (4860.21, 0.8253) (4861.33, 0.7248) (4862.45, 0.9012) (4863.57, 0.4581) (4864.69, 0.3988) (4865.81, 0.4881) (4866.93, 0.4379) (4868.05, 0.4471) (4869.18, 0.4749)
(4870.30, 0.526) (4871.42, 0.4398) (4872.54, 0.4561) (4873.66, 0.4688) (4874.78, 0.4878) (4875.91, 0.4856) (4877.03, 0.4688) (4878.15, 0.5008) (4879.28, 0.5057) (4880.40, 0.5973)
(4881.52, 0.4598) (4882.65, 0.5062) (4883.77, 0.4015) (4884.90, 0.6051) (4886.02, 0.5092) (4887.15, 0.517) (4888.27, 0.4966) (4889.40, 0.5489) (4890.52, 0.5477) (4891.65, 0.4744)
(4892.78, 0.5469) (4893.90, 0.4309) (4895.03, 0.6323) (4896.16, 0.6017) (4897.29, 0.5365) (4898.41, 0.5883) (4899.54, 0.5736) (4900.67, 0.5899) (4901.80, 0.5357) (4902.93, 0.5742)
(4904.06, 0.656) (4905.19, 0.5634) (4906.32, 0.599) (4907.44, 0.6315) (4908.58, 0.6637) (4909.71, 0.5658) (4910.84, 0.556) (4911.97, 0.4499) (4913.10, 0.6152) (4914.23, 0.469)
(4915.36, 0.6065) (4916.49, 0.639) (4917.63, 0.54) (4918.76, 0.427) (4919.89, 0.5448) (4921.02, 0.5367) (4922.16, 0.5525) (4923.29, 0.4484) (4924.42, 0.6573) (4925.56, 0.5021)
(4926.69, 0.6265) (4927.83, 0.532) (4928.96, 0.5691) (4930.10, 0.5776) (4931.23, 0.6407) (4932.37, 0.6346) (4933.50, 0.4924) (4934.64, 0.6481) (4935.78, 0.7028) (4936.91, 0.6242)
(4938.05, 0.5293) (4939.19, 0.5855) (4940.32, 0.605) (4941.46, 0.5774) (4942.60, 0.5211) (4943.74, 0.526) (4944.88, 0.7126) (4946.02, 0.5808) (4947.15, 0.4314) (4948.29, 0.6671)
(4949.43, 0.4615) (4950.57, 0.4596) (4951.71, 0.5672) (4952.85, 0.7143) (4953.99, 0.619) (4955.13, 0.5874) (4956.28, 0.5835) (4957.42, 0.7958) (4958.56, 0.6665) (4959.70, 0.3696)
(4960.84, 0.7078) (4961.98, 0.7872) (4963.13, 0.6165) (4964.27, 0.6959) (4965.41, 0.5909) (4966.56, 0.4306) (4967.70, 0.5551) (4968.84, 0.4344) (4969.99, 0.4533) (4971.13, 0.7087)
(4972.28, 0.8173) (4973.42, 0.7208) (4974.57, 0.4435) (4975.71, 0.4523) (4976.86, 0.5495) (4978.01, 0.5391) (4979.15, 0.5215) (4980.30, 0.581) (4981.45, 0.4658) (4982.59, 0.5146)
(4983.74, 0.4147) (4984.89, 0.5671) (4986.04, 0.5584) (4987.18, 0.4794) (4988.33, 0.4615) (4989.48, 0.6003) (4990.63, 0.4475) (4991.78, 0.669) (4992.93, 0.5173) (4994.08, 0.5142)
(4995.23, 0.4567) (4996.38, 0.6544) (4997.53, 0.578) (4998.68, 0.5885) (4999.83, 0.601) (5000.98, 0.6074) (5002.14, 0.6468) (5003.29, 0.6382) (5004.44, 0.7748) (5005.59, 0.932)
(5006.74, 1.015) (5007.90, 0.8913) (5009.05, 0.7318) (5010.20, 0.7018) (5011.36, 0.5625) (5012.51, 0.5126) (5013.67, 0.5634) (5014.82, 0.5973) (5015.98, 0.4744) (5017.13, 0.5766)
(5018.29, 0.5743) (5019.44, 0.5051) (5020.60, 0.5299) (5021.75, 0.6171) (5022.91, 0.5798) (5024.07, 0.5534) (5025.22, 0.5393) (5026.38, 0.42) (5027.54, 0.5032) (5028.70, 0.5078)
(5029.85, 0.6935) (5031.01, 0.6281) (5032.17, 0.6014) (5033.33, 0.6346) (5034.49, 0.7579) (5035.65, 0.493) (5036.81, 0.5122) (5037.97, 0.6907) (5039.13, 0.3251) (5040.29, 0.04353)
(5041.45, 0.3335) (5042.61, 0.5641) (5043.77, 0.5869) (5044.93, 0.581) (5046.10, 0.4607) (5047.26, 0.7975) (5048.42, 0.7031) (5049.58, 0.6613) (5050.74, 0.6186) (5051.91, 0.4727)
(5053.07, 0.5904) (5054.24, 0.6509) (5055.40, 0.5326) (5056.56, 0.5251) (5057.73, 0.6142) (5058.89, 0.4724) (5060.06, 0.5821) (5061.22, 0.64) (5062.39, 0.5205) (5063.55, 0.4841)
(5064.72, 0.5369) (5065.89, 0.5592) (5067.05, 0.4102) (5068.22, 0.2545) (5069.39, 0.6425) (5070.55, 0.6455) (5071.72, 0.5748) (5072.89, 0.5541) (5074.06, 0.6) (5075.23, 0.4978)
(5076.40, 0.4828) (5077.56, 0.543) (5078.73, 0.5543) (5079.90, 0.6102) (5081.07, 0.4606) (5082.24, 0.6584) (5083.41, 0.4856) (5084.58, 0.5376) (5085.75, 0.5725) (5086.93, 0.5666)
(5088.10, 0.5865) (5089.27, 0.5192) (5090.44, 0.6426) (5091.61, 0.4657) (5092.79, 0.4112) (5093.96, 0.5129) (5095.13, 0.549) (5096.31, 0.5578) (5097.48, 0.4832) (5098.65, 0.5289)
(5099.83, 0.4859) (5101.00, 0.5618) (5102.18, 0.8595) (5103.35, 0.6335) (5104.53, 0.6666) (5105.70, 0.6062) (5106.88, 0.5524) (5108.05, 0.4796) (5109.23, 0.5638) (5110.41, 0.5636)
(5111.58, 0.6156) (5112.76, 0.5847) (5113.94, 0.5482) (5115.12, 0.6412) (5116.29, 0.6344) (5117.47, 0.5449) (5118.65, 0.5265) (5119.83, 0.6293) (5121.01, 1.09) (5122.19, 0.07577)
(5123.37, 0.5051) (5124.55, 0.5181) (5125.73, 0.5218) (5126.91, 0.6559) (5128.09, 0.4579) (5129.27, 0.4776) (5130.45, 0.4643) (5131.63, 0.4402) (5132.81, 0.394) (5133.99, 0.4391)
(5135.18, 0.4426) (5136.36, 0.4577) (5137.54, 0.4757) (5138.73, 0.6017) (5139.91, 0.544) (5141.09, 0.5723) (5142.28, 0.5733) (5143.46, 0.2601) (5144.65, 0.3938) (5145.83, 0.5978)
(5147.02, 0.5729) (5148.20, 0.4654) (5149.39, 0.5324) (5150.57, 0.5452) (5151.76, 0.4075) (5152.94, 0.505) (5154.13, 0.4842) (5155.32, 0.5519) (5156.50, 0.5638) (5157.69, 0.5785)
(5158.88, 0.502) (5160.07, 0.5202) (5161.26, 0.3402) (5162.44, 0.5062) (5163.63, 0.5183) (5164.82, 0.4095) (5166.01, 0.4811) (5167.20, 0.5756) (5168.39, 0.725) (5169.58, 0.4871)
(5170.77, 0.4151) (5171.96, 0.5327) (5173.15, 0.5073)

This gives 1.1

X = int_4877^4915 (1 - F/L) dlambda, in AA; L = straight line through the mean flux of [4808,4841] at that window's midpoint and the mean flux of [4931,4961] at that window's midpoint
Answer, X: 2.5 AA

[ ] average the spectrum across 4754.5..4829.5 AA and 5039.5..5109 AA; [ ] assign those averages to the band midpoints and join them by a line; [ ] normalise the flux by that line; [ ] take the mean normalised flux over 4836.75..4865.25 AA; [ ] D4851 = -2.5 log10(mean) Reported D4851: 0.01 mag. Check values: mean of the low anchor 0.585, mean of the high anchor 0.547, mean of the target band 0.57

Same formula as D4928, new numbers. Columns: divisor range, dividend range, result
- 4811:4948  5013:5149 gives 1.06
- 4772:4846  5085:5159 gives 1.05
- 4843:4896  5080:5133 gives 1.16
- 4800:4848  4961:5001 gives 1.05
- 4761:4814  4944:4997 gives 1.05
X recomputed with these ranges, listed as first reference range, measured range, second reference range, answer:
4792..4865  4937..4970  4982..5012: 1.35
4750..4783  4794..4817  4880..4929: -0.24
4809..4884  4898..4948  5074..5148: -2.63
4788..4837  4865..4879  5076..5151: 2.54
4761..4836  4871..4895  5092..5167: 2.79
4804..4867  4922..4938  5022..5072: -0.77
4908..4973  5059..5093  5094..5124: 2.38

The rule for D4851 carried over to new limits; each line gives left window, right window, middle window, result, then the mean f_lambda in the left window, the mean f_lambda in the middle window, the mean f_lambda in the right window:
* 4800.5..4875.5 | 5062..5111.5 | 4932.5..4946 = -0.08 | 0.556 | 0.594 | 0.548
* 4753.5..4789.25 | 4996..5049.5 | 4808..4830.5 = 0.02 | 0.58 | 0.571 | 0.596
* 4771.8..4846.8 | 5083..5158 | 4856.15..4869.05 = 0.02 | 0.58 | 0.562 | 0.536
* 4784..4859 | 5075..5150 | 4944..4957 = -0.04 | 0.574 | 0.582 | 0.538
